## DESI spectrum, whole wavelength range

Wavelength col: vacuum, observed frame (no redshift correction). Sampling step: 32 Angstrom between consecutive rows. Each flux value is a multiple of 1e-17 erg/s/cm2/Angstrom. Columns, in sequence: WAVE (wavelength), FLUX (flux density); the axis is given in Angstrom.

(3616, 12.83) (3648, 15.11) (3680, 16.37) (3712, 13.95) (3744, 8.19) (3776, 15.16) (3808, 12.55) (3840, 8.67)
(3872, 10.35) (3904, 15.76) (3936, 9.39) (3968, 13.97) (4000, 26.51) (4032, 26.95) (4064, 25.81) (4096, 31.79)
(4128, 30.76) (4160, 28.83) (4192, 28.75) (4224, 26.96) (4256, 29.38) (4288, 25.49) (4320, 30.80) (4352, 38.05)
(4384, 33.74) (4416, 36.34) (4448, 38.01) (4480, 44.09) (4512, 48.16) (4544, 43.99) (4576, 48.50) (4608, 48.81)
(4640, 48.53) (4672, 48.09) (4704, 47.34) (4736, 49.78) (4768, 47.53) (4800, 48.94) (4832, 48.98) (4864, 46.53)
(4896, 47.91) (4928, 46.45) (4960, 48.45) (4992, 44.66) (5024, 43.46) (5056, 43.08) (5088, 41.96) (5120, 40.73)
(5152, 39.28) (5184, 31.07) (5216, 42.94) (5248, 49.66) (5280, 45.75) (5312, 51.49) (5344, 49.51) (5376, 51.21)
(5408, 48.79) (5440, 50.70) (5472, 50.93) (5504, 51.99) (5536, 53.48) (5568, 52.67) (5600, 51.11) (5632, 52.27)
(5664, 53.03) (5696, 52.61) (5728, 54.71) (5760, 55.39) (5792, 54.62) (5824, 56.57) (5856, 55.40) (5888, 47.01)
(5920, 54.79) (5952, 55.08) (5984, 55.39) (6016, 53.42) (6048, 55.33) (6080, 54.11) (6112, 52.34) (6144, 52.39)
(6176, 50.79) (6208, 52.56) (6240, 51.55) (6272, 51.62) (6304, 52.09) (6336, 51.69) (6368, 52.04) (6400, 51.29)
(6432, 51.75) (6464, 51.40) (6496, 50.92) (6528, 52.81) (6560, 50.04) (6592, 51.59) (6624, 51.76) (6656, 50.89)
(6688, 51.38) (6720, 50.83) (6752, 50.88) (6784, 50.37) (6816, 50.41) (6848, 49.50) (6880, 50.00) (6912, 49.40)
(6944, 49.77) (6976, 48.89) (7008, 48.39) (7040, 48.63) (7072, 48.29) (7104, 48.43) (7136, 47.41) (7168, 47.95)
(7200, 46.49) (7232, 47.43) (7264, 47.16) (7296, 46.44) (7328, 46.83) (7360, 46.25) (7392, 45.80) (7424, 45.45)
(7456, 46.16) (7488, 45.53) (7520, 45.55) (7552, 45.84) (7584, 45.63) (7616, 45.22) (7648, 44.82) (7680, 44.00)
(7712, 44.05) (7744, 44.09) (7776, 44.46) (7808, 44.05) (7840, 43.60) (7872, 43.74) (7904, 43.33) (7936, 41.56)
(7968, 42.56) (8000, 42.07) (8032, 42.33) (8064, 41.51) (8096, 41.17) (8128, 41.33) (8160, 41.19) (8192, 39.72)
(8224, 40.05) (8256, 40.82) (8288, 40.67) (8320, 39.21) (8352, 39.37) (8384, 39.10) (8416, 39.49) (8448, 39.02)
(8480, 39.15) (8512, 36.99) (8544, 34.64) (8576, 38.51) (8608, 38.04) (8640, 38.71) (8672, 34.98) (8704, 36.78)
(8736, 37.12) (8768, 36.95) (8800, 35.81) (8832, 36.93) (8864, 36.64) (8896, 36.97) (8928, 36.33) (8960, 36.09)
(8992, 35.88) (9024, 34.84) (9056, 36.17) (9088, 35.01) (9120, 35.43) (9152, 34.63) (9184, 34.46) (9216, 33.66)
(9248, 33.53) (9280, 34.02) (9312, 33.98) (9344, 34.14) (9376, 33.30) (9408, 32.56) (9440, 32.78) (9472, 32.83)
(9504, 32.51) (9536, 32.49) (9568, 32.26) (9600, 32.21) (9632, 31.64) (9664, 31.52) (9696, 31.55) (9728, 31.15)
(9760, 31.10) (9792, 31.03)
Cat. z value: 0.00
